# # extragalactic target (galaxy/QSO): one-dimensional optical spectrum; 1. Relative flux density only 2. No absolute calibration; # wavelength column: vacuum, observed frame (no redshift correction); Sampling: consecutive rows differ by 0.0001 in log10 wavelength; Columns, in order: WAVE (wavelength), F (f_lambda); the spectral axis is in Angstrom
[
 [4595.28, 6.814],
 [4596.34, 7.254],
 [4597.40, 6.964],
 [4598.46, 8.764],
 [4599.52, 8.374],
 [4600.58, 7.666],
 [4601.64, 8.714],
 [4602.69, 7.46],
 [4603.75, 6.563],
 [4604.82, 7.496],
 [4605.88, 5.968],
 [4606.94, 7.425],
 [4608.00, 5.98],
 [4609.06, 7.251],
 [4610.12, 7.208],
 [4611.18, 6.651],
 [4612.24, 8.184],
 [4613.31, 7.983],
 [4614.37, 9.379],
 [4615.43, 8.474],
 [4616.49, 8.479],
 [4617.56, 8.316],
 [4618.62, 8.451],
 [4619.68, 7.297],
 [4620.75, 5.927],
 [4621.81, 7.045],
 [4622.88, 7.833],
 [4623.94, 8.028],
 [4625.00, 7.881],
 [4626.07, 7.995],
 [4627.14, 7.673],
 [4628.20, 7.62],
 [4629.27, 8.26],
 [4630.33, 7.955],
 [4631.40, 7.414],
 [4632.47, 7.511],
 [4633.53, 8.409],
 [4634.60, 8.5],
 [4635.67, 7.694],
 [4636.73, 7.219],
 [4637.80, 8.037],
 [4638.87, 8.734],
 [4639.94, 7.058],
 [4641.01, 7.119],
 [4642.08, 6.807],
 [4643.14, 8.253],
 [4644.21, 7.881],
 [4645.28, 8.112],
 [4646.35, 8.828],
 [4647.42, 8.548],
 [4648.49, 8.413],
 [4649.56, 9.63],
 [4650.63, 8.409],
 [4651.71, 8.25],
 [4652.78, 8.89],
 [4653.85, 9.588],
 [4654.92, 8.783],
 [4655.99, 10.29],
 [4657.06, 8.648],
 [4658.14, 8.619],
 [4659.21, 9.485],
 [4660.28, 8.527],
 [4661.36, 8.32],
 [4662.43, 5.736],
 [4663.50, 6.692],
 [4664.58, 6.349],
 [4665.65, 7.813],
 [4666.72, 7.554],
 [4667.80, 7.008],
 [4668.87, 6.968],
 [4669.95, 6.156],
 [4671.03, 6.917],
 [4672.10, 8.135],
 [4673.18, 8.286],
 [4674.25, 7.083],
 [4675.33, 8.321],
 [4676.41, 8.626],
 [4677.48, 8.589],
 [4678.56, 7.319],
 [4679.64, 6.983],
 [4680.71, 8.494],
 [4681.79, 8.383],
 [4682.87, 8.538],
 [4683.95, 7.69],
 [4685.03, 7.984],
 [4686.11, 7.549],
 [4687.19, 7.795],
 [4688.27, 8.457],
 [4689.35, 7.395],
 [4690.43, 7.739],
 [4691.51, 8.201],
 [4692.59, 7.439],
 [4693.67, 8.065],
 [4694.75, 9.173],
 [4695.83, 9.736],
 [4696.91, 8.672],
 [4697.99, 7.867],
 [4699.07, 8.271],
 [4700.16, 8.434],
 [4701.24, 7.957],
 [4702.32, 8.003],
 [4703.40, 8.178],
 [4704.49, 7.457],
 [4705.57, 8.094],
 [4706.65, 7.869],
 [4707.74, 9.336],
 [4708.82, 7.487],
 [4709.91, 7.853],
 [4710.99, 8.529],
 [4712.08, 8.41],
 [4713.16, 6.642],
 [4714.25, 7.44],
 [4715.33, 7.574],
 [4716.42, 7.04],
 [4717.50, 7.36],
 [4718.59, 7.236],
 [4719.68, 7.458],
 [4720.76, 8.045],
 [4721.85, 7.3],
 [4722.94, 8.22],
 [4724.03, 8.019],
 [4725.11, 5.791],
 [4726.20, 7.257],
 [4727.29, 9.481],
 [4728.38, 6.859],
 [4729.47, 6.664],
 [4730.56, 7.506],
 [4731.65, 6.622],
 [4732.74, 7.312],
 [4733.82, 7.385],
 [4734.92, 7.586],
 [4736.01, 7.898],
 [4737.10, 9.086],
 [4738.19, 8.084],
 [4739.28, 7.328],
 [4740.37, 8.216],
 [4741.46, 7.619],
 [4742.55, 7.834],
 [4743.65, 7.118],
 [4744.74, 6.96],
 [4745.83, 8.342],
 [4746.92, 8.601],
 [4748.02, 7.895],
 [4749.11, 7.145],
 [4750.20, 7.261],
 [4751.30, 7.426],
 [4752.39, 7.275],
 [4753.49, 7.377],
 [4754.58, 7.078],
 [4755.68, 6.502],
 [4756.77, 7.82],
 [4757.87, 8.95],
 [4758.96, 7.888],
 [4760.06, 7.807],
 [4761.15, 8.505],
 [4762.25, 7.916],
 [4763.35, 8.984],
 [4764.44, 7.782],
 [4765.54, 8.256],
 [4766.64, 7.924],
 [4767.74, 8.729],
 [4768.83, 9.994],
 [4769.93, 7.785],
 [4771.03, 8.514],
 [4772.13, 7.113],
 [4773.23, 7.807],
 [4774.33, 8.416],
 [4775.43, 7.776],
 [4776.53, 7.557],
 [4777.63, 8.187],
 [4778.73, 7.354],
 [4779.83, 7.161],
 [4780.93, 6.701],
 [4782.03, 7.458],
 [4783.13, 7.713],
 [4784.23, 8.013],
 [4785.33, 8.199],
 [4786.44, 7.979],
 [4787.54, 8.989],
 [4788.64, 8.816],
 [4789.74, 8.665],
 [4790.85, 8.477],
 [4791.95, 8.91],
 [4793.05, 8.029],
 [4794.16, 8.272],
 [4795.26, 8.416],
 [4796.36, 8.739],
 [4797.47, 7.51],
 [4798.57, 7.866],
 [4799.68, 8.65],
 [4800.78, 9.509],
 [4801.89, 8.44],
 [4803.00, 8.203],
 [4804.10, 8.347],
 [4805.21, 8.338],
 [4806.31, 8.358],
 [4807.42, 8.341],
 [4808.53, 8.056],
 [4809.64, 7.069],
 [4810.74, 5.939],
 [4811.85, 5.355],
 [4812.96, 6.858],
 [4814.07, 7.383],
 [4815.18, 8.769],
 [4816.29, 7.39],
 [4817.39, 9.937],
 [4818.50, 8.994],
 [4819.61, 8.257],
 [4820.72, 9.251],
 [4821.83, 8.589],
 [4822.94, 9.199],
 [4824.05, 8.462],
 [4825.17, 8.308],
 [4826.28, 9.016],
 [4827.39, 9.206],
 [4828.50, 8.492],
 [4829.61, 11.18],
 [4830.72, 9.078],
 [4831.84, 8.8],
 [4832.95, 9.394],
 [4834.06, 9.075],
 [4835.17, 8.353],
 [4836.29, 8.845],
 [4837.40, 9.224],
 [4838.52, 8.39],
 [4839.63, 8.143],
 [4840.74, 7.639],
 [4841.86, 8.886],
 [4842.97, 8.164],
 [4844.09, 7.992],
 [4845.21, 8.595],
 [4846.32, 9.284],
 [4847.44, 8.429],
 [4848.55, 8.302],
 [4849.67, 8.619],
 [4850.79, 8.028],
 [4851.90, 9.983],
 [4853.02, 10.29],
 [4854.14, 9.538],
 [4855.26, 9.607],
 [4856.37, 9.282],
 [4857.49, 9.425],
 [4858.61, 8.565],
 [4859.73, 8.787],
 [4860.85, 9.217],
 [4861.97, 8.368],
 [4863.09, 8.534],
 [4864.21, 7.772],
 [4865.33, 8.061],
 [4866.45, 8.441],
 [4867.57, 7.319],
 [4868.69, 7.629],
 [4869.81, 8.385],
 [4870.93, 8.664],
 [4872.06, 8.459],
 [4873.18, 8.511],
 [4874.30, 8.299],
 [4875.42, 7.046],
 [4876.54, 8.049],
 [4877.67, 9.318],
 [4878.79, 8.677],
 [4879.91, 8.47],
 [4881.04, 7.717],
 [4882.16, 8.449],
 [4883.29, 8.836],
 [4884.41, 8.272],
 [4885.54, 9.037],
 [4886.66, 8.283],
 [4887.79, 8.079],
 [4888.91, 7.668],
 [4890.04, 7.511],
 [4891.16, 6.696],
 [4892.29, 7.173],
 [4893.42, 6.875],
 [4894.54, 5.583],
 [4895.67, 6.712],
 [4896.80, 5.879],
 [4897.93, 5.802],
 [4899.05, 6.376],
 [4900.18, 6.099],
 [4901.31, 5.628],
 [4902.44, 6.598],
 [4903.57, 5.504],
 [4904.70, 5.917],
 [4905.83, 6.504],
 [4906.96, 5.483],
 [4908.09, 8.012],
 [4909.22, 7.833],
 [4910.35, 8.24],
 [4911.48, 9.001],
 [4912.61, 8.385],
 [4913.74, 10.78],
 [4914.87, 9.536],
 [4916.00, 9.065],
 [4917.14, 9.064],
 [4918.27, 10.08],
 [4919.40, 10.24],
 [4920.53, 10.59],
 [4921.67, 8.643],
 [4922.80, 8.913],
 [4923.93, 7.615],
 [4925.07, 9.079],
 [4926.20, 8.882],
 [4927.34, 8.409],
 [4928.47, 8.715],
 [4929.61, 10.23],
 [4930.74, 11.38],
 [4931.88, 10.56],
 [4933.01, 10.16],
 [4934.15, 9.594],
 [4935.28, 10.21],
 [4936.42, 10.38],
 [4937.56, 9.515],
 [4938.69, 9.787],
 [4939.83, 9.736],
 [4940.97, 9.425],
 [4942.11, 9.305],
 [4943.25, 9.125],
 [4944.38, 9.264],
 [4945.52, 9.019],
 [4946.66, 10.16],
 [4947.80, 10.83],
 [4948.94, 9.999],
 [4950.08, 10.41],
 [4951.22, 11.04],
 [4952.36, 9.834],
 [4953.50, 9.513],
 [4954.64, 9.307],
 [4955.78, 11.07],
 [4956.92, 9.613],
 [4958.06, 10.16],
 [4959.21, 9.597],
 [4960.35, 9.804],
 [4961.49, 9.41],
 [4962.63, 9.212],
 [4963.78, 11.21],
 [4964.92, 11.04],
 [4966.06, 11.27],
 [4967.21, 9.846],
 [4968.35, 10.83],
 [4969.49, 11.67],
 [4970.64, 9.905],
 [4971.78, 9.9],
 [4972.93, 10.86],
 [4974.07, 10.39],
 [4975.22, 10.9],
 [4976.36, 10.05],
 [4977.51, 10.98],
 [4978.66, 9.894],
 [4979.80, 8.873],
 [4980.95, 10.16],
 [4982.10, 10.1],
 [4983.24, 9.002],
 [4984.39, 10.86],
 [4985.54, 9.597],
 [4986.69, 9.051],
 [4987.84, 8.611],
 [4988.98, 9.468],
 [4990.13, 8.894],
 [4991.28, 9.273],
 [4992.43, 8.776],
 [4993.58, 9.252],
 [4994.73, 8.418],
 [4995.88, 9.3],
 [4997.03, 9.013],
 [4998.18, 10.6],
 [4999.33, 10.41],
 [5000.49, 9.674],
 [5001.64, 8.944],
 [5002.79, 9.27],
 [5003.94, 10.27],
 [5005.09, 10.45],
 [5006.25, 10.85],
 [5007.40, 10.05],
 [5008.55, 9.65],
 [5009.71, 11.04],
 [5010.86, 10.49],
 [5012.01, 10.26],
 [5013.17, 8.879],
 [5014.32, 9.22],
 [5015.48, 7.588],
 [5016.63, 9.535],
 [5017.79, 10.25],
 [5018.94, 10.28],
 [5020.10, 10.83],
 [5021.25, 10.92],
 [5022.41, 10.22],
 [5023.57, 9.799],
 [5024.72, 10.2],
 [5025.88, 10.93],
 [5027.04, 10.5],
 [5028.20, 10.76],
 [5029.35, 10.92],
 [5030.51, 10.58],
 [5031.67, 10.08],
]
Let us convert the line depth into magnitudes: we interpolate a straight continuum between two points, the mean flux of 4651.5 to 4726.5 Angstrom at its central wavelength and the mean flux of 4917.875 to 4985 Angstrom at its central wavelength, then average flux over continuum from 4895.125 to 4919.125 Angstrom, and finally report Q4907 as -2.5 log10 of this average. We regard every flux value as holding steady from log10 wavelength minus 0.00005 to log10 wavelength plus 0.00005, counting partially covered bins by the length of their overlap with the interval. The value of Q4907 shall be 0.27 mag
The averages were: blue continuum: 7.92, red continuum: 9.94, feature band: 7.49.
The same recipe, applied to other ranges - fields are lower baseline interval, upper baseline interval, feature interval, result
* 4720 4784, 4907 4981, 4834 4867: 0.007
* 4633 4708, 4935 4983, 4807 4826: 0.135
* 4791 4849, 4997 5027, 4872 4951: 0.086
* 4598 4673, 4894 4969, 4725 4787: 0.076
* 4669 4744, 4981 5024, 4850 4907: 0.136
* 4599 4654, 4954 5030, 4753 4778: 0.082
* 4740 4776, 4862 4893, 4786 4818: -0.020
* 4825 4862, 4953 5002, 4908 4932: 0.026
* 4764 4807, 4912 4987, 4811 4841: 0.005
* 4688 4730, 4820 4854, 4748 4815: 0.064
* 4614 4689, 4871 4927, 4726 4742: 0.039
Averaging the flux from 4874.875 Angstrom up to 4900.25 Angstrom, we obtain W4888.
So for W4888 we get 7.53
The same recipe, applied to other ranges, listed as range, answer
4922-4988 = 9.91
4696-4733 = 7.73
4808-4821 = 7.74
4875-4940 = 8.29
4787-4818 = 8.13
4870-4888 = 8.39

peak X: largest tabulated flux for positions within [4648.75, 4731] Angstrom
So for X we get 10.29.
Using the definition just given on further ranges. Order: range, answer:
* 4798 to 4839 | 11.18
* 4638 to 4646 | 8.734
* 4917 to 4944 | 11.38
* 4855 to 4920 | 10.78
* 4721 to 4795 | 9.994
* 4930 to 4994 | 11.67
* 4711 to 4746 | 9.481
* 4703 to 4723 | 9.336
